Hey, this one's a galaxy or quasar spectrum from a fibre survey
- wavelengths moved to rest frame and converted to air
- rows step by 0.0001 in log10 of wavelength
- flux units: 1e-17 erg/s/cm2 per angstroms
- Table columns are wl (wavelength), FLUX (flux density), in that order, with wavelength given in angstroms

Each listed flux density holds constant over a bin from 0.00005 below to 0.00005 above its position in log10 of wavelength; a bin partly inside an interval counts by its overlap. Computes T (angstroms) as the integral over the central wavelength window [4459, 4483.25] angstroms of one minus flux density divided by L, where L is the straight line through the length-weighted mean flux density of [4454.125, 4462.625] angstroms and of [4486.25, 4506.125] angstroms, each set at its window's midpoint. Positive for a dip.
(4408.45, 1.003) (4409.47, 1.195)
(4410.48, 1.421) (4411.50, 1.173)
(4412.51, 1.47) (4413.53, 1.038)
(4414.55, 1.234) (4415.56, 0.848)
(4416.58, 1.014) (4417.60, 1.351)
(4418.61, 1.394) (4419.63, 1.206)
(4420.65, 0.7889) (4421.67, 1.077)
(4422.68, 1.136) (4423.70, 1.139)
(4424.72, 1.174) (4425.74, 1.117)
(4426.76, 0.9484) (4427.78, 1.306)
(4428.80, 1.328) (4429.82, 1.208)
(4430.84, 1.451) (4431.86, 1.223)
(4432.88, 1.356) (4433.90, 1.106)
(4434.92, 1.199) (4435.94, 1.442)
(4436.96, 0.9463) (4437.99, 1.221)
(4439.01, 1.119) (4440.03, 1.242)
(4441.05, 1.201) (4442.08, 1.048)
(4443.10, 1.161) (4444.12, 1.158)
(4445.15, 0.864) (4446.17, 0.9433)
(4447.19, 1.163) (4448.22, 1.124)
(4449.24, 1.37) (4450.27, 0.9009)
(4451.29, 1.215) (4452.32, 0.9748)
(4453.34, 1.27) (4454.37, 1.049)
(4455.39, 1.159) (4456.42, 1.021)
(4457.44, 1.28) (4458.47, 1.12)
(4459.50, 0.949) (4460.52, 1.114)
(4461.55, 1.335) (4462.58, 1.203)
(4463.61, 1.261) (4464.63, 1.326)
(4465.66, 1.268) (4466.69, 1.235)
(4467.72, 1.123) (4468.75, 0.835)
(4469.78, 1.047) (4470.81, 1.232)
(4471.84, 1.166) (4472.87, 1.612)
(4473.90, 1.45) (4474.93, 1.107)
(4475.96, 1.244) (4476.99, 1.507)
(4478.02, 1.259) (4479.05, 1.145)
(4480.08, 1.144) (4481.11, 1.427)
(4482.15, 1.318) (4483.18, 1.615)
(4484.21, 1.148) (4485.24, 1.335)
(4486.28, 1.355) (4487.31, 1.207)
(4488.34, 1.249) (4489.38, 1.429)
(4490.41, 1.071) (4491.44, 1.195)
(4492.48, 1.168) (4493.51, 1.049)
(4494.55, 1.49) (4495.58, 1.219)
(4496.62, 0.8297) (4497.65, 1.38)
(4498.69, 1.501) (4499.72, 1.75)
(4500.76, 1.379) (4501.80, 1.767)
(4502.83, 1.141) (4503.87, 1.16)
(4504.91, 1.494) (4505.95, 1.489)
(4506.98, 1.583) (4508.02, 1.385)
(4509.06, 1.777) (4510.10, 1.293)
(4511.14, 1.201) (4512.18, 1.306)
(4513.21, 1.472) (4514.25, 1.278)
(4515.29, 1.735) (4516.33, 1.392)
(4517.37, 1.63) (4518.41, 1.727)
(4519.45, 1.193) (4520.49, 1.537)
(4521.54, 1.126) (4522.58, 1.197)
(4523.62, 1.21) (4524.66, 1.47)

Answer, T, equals -0.9 angstroms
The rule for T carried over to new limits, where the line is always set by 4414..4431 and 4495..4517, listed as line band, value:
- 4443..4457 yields 1.6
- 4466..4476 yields 0.8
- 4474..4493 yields 0.9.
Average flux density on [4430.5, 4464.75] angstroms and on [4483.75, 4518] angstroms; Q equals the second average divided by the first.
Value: 1.17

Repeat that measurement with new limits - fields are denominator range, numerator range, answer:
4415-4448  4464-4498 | 1.08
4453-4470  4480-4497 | 1.09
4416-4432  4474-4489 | 1.10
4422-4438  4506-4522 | 1.20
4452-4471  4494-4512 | 1.22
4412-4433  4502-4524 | 1.19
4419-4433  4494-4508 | 1.19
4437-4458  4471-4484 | 1.18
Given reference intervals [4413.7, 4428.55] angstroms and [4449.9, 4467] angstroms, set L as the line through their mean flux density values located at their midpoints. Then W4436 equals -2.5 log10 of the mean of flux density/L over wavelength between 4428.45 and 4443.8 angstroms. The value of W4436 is -0.07 mag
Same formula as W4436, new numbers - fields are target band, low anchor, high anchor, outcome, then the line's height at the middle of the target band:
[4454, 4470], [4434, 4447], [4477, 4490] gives 0.065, 1.22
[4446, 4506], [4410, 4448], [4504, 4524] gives 0.055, 1.31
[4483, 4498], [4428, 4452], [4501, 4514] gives 0.097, 1.36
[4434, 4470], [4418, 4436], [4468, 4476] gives 0.057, 1.2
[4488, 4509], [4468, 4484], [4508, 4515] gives 0.005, 1.35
